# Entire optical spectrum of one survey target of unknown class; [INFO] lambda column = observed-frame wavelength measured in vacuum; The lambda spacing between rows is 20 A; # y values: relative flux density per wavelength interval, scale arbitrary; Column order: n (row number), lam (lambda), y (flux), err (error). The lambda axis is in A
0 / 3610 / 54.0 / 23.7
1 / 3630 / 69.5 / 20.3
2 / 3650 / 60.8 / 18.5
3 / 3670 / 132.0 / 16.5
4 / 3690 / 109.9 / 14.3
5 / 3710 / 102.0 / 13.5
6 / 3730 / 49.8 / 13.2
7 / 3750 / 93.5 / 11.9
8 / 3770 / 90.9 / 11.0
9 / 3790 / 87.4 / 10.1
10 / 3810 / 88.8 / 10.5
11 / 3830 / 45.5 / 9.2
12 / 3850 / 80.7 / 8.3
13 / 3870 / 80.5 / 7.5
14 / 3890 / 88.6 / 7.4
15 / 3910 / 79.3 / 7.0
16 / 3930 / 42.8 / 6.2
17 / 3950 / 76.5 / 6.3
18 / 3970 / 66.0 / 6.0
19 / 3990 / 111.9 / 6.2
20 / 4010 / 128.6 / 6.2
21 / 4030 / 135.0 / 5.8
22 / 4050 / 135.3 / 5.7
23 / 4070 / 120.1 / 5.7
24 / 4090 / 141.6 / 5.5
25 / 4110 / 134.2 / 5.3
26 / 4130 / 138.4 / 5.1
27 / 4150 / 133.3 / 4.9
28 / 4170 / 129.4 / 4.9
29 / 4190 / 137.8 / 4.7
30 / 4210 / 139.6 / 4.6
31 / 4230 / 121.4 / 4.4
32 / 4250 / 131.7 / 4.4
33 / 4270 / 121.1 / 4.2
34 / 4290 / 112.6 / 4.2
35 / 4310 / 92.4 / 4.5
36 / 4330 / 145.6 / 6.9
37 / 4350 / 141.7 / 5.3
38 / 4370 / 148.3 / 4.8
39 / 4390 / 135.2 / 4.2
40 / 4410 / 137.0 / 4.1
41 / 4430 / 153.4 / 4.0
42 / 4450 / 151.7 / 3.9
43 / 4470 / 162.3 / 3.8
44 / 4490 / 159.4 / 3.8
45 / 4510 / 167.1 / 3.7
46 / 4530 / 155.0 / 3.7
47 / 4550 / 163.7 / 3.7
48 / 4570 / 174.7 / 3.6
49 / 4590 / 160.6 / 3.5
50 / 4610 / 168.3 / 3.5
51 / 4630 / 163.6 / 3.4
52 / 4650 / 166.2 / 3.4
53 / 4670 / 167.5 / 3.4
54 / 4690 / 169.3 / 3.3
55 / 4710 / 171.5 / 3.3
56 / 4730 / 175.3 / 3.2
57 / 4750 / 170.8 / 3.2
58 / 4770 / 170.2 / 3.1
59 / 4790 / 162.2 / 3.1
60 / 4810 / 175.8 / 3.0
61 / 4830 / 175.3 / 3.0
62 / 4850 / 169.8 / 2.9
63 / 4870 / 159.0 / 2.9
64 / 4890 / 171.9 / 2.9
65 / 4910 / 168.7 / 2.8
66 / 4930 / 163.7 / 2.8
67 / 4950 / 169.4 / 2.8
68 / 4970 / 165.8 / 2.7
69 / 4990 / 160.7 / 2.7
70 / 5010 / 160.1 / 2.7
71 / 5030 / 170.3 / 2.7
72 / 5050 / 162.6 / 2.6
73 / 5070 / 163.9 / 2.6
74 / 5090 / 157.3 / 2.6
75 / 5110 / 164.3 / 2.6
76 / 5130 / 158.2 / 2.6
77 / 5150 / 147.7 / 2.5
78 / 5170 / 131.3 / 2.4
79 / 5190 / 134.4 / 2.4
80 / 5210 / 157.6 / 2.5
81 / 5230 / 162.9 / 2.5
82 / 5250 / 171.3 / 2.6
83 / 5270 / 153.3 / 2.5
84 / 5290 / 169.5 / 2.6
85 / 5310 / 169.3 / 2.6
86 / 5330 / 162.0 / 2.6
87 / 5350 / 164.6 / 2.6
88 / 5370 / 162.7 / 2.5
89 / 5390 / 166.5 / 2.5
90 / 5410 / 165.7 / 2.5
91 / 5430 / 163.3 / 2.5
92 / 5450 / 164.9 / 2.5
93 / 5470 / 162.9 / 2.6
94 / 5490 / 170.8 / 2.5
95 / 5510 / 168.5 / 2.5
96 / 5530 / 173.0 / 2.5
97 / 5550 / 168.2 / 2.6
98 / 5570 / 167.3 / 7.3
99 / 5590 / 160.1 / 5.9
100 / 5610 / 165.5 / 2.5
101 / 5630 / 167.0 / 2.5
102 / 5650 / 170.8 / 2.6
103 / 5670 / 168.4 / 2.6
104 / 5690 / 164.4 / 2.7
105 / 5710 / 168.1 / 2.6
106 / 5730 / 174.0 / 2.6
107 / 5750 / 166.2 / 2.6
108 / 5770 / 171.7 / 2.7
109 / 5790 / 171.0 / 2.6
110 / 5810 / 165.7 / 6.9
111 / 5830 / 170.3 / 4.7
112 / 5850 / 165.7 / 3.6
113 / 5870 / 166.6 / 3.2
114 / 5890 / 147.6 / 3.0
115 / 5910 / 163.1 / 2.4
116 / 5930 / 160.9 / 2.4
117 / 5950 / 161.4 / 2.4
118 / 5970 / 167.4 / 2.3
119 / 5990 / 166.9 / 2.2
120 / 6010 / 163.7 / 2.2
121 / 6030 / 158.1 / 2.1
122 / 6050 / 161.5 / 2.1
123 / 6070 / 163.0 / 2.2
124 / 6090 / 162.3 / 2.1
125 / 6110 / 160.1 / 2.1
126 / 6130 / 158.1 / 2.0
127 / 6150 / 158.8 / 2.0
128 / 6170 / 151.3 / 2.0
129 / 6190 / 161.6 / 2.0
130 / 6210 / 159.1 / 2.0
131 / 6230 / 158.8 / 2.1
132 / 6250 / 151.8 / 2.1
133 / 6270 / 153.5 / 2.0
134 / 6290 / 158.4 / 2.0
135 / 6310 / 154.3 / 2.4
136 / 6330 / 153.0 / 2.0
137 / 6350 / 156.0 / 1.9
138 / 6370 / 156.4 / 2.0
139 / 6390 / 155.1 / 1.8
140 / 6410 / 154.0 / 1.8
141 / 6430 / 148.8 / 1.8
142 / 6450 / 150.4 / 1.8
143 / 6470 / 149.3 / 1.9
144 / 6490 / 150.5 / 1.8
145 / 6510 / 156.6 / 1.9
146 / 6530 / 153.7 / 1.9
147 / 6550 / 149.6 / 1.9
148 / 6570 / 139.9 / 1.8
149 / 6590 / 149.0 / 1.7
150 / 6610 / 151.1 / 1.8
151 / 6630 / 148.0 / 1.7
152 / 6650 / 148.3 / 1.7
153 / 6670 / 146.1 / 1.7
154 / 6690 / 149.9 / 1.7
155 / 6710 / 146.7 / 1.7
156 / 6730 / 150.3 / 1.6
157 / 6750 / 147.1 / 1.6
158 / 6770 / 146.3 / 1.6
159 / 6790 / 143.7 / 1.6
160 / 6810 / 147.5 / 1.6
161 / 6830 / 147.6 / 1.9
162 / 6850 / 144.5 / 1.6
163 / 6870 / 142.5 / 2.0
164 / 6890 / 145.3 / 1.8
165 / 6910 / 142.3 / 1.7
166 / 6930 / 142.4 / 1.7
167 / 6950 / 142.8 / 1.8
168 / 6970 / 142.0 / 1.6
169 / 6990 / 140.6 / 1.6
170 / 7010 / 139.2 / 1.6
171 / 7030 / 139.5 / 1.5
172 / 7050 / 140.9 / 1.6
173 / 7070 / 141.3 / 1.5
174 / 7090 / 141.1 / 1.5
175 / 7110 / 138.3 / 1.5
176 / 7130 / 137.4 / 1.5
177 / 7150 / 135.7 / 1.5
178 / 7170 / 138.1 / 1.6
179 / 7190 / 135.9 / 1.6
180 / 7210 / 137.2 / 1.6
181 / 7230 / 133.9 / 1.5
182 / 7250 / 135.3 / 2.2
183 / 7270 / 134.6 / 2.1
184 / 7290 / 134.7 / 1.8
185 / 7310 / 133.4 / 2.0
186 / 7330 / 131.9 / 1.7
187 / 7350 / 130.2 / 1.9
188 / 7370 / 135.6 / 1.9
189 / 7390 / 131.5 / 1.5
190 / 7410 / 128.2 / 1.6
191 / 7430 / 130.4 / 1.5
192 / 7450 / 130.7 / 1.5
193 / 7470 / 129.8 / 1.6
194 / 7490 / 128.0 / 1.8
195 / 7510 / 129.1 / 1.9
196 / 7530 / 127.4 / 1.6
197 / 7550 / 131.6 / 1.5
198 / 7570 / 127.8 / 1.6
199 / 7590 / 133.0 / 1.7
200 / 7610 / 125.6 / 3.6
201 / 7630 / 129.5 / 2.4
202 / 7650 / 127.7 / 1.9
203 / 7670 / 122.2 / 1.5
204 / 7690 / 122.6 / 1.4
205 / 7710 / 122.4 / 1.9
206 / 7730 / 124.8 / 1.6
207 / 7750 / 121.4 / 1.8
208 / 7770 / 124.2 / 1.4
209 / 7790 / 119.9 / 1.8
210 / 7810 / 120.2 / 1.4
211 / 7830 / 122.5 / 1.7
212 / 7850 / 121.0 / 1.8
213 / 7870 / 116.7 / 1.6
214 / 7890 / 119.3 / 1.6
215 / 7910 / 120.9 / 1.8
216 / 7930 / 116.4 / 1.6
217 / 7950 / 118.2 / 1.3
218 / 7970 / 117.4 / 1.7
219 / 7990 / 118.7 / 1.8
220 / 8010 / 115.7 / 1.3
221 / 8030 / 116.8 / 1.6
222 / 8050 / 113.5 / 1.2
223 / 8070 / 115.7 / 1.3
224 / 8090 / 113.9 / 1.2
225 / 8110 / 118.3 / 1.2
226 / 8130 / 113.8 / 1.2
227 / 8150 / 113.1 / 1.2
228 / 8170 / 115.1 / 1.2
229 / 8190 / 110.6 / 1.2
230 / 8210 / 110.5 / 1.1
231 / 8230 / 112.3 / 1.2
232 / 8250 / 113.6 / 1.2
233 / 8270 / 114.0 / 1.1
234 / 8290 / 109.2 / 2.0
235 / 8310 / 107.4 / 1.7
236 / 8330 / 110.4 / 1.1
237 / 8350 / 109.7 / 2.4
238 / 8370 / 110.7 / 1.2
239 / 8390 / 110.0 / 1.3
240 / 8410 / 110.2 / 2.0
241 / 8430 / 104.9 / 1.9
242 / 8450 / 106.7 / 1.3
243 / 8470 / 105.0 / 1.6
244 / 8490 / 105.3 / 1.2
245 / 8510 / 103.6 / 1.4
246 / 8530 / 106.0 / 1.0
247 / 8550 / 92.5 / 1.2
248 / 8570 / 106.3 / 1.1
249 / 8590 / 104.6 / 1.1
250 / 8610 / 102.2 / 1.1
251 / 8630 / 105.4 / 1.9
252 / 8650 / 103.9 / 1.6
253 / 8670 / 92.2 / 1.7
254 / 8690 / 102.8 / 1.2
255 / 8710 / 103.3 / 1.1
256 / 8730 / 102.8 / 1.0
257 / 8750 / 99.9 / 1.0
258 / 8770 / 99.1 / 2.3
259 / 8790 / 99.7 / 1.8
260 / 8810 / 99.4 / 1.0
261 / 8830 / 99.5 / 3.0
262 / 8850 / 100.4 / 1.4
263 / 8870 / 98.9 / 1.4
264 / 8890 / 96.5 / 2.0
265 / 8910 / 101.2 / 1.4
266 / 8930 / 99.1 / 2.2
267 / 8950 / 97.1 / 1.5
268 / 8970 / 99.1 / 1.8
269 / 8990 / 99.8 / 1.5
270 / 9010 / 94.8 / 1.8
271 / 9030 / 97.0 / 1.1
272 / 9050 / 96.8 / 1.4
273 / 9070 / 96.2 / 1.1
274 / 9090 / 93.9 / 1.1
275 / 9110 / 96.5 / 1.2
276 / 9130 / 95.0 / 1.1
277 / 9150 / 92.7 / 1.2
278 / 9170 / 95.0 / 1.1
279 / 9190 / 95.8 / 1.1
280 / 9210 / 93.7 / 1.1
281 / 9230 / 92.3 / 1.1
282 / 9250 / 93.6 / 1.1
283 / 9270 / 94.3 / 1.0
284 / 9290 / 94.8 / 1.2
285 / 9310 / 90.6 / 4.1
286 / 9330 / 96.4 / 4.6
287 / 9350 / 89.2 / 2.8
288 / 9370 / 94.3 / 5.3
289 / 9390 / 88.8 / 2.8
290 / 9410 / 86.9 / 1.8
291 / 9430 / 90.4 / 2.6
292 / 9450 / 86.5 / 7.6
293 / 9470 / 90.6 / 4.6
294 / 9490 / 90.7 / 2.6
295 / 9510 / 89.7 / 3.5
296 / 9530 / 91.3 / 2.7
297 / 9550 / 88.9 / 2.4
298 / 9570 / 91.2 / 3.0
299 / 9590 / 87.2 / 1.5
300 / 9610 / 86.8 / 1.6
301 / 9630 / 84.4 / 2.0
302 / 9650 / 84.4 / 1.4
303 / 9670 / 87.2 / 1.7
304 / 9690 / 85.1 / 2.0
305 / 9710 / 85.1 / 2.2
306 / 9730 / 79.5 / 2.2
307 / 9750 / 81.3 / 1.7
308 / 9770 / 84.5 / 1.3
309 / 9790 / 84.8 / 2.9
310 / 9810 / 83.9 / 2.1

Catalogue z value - 0.00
